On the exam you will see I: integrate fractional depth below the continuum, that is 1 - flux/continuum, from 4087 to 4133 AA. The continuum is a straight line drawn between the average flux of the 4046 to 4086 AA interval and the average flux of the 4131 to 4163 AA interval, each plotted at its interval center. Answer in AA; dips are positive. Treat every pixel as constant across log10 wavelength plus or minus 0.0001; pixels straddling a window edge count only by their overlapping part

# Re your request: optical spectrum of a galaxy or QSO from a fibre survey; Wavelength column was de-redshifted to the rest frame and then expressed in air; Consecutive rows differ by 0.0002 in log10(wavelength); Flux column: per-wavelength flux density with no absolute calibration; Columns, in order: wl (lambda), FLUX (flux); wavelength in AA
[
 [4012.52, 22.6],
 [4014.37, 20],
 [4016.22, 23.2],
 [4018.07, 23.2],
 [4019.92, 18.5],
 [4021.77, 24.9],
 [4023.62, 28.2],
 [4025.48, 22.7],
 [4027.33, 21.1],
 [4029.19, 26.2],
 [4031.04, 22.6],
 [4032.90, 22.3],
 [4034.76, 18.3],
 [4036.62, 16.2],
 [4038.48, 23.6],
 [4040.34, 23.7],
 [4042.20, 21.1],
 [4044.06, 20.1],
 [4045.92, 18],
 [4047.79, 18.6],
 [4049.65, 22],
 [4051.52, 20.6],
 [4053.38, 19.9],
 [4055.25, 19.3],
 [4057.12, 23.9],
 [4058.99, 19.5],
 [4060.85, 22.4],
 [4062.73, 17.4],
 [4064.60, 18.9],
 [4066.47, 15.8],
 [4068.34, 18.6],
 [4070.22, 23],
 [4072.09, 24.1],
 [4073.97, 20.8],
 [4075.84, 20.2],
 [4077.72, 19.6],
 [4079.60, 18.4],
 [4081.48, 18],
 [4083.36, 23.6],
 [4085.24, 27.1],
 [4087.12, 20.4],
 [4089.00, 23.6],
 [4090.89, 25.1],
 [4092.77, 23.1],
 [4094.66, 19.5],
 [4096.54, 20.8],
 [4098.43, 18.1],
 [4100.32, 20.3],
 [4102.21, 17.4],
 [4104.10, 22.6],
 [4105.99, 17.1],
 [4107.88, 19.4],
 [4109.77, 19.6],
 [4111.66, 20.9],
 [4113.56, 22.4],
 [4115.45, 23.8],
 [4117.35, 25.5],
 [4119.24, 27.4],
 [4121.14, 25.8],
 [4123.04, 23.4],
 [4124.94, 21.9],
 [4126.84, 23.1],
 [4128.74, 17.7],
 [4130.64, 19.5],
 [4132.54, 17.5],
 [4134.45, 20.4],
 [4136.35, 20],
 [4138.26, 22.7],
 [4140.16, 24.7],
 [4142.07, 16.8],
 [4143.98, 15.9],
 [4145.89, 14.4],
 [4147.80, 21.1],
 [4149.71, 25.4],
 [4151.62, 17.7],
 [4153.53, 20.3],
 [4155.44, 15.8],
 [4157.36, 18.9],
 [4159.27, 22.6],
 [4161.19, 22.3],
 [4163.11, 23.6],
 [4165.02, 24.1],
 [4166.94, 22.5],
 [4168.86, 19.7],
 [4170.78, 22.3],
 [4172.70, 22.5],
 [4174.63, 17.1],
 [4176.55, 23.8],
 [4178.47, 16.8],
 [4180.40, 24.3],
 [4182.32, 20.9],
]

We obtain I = -3.1 AA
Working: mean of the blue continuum 20.5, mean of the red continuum 19.9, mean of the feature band 21.5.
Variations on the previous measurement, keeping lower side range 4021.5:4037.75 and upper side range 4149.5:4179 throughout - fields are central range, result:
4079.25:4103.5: 0.5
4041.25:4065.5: 2.2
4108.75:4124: -1.5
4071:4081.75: 0.8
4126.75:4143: 0.9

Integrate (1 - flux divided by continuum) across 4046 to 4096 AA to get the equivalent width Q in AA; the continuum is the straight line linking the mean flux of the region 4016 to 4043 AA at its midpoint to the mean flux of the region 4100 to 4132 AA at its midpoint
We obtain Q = 2.6 AA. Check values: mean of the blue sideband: 22.4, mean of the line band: 20.9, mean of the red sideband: 21.6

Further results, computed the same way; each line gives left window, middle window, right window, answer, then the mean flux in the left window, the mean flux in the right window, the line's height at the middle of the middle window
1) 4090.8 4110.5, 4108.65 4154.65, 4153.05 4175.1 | -1.32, 20.1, 21.1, 20.6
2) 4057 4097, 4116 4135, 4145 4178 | -1.27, 21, 20.8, 20.9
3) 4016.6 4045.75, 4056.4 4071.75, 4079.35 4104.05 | 1.15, 22.1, 21.3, 21.7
